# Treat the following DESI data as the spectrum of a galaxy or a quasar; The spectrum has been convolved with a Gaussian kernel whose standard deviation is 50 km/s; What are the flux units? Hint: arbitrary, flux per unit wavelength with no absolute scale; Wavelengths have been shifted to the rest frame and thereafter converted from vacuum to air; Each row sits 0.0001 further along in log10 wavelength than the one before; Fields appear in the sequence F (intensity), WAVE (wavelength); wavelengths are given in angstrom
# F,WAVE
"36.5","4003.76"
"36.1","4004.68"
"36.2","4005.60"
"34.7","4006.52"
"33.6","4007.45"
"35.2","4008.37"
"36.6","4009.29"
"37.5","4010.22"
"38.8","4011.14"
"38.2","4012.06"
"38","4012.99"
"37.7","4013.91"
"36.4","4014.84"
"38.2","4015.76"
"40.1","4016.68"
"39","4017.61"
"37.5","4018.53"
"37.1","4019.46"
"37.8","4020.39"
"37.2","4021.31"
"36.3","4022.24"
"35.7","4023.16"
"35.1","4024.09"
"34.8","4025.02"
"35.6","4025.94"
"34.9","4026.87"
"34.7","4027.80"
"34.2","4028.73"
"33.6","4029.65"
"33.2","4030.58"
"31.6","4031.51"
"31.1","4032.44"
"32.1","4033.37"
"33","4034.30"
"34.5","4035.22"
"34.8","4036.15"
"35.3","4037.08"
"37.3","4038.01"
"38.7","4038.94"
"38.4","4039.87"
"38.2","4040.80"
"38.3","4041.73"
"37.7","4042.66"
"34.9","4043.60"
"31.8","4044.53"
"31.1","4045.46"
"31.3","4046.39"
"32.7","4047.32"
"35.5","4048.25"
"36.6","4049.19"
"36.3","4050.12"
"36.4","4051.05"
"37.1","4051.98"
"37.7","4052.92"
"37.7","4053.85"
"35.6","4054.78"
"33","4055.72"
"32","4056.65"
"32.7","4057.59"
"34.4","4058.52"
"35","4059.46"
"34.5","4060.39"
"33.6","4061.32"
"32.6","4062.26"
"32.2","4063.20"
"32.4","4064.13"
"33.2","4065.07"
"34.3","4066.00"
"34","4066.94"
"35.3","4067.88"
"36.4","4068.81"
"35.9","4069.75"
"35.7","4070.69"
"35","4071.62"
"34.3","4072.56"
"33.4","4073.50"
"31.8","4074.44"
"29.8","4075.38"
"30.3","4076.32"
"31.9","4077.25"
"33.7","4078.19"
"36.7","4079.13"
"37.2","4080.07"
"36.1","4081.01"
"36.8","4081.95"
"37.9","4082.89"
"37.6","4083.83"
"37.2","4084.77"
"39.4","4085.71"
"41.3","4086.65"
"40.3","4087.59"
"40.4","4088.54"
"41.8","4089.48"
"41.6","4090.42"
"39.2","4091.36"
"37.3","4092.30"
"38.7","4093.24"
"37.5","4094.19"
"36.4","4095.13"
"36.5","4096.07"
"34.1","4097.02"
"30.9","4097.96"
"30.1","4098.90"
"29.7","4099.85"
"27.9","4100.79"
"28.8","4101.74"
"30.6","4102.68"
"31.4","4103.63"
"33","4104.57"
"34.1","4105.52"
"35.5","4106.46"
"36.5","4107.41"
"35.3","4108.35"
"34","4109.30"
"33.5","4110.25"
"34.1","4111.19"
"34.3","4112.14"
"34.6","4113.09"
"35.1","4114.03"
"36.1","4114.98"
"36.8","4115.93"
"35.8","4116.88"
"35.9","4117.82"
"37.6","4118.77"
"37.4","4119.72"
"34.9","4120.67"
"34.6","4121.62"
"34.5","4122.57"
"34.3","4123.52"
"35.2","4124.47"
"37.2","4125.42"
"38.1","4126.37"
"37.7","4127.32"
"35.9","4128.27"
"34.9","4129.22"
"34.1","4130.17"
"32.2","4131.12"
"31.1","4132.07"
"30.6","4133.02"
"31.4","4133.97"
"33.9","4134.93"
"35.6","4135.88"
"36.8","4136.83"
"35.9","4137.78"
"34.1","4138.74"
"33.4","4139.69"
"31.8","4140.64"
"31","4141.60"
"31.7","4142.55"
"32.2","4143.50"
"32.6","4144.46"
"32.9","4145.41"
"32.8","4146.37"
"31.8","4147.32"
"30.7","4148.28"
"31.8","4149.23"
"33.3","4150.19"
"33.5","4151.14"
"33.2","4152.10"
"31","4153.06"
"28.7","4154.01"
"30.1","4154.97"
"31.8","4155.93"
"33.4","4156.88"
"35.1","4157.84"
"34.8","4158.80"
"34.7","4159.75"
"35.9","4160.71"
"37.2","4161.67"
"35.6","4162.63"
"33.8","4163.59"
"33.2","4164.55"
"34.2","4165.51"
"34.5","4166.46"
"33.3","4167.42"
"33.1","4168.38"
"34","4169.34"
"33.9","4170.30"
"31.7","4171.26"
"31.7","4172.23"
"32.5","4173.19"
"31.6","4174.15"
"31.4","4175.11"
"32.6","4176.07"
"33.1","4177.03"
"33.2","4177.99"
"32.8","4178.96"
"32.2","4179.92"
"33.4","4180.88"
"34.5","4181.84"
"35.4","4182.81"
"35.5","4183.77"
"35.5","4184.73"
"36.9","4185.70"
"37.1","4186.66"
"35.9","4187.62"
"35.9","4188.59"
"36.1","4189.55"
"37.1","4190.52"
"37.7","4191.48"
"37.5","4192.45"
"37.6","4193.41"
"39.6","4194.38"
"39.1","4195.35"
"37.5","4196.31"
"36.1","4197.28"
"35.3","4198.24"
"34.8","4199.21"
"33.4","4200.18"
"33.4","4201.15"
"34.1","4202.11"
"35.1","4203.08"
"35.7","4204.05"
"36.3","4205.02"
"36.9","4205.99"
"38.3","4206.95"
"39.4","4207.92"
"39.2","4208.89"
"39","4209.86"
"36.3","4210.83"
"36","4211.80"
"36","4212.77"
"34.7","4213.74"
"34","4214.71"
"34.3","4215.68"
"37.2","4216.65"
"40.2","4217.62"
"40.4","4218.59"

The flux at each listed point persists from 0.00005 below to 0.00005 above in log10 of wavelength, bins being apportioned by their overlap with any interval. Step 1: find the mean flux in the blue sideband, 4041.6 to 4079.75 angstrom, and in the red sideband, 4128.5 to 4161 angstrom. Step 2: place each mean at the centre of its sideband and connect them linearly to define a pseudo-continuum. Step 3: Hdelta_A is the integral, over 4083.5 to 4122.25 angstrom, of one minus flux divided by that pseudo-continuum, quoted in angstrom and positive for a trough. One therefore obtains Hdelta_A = -2.3 angstrom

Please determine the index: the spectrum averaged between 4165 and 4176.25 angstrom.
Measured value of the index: 32.9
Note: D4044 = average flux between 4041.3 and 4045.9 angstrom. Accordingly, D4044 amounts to 34.7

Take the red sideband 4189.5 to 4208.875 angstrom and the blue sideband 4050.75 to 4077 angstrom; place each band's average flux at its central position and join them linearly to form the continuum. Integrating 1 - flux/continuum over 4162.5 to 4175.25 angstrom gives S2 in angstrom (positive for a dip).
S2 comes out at 1.03 angstrom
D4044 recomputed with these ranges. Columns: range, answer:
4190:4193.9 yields 37.4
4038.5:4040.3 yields 38.6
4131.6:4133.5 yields 30.9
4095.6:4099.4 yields 32.8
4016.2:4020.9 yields 38.3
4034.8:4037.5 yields 34.8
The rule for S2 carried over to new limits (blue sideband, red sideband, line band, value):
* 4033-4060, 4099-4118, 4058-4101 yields -1.3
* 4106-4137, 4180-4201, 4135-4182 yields 3.3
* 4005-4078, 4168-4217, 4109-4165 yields 2.0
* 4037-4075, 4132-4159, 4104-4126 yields -1.2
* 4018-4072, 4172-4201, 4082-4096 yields -1.6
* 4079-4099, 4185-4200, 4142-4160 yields 2.3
